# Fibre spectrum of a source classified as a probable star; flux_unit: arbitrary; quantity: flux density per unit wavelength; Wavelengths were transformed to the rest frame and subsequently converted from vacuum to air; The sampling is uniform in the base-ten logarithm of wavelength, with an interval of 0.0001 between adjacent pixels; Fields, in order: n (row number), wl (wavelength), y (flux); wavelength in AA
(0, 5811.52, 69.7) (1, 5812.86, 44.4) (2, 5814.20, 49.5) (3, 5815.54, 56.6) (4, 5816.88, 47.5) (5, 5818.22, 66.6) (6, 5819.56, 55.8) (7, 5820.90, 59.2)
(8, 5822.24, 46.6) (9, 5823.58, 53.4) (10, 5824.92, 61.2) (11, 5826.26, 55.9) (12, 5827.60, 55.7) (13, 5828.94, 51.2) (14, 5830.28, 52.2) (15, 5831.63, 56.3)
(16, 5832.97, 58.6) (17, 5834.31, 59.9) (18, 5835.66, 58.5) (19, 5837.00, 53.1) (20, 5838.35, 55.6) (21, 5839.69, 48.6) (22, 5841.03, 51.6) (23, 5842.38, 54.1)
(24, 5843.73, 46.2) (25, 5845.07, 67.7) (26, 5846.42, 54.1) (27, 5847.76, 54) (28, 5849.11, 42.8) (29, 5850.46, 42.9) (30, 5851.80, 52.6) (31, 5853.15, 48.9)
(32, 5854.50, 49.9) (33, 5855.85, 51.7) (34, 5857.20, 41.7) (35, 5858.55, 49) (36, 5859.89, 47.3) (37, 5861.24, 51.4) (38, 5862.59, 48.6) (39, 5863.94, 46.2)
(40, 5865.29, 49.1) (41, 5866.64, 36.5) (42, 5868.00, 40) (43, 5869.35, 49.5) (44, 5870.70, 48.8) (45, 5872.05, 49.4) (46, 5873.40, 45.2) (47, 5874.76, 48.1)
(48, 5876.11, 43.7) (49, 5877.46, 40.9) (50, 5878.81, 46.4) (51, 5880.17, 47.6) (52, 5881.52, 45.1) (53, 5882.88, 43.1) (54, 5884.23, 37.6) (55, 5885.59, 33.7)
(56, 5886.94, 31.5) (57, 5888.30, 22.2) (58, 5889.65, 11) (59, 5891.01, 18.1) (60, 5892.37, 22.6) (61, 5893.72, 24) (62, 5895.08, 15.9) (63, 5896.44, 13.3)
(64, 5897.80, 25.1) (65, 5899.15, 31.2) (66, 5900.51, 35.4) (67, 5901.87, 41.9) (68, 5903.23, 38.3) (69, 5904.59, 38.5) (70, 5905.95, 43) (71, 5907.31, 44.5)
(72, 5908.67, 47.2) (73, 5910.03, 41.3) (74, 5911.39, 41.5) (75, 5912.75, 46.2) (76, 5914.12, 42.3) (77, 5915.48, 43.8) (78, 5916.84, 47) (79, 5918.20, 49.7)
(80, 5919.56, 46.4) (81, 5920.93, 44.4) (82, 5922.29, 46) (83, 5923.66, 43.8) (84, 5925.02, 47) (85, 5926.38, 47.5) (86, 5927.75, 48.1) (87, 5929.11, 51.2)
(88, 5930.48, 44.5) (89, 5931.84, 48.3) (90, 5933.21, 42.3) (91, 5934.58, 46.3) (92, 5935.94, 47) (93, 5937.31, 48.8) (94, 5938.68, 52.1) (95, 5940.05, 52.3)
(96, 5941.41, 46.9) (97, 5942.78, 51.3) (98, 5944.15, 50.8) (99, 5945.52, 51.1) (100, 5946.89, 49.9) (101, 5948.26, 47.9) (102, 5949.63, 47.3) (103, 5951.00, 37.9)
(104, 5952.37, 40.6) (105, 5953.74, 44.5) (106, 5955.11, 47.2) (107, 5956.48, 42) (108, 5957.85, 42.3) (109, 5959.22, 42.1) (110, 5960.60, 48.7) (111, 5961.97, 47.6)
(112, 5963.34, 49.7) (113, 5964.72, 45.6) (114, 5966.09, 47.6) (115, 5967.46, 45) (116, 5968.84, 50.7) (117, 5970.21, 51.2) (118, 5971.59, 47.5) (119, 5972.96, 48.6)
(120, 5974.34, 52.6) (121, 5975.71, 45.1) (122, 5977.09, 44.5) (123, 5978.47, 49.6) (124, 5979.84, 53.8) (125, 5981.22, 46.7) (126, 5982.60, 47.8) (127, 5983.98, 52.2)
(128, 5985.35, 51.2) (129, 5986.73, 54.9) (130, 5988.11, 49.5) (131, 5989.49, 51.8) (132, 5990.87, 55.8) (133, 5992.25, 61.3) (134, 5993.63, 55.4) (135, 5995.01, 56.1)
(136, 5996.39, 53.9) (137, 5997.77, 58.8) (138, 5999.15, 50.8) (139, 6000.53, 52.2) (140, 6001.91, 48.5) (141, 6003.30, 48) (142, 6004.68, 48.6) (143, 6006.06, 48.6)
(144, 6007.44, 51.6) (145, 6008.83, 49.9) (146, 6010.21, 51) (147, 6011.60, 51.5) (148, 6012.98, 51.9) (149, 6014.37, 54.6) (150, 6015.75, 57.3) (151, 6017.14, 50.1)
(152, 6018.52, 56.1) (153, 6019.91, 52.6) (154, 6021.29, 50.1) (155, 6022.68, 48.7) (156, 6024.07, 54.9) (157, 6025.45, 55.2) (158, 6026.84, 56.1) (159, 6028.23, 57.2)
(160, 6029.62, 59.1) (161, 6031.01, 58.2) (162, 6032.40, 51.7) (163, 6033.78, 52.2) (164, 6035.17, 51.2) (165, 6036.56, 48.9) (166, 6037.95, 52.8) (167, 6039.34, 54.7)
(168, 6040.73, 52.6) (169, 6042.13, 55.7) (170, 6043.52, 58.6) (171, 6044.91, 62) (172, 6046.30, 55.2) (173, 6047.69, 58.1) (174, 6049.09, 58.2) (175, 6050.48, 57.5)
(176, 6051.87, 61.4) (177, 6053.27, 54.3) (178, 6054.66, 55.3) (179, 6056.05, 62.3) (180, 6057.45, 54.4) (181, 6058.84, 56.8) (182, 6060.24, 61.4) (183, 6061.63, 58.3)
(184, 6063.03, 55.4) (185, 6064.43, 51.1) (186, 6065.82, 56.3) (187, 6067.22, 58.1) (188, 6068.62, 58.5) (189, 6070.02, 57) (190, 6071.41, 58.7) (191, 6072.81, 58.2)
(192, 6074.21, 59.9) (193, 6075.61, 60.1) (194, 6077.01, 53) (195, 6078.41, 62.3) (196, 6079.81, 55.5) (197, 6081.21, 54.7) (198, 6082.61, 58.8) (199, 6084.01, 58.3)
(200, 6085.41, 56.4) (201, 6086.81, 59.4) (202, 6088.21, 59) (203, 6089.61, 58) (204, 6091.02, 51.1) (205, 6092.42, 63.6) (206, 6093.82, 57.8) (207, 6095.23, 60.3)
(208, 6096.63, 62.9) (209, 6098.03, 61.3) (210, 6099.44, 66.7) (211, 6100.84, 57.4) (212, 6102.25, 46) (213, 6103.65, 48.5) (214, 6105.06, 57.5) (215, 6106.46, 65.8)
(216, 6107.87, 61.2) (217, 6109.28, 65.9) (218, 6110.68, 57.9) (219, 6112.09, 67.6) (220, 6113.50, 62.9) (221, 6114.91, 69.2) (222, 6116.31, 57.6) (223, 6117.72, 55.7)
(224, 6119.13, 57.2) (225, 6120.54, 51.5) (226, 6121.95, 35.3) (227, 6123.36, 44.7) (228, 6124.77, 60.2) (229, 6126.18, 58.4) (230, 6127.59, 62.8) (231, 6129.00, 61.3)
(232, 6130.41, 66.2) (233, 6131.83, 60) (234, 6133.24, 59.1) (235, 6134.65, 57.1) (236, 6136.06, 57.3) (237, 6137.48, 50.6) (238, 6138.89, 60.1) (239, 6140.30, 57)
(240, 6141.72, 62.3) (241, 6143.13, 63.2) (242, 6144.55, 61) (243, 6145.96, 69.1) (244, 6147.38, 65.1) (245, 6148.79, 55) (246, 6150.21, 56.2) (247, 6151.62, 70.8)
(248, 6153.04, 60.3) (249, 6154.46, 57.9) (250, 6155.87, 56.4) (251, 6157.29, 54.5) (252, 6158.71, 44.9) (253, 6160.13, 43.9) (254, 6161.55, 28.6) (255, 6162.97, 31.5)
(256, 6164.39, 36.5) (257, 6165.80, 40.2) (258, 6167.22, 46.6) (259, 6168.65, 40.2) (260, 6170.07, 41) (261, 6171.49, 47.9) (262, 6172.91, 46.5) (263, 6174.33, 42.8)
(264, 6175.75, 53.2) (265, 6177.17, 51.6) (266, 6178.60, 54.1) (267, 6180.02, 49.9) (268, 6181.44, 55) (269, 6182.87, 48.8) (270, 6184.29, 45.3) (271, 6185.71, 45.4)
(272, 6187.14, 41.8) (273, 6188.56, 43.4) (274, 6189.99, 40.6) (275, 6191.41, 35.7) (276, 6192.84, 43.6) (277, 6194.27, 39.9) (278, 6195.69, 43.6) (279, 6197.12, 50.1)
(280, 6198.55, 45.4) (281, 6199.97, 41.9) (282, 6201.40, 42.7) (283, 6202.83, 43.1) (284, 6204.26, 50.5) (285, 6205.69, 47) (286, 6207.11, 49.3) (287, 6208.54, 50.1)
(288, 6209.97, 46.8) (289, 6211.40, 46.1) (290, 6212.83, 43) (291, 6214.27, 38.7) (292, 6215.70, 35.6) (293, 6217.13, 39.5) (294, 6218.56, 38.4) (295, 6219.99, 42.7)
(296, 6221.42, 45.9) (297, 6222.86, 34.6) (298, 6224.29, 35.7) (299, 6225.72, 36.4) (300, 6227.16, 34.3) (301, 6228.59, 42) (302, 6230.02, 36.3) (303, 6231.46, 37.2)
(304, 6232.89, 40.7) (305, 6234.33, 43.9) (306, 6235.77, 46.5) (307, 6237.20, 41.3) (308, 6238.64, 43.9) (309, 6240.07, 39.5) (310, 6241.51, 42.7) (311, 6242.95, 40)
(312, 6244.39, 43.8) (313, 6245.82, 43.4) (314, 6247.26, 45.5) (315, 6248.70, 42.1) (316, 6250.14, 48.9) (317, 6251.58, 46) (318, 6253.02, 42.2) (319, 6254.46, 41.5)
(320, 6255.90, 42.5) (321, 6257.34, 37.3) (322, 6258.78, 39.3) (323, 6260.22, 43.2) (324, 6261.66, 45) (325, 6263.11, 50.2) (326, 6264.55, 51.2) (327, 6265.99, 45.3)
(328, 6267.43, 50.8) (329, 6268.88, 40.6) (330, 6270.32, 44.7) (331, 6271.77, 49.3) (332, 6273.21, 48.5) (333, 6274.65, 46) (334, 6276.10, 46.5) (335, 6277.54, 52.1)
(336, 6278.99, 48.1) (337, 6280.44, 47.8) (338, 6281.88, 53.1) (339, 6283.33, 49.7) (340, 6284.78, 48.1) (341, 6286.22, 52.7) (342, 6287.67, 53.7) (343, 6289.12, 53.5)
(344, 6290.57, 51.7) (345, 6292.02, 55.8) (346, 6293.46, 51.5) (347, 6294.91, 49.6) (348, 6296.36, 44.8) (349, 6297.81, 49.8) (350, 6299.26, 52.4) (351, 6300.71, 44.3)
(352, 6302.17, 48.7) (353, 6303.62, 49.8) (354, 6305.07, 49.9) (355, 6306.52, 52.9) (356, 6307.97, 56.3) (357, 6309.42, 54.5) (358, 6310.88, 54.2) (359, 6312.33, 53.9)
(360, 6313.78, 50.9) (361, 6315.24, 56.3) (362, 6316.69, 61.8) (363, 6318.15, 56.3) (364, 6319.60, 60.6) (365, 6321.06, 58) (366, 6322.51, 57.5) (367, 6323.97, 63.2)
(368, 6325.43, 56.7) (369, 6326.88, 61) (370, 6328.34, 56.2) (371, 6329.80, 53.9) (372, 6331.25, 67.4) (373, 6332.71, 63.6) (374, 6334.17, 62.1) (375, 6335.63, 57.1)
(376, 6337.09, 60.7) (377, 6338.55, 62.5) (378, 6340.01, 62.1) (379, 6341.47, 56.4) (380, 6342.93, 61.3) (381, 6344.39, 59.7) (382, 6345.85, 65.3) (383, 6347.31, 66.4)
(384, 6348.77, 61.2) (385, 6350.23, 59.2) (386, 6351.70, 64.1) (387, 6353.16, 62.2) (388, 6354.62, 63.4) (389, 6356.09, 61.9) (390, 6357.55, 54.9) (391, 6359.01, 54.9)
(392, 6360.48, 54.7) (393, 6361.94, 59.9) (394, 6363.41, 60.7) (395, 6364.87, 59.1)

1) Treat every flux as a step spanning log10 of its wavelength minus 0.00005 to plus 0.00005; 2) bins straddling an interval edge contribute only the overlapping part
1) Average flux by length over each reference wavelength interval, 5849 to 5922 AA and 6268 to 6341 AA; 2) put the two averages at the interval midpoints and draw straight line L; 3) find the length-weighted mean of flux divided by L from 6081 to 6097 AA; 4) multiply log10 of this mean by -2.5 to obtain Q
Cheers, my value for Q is -0.24 mag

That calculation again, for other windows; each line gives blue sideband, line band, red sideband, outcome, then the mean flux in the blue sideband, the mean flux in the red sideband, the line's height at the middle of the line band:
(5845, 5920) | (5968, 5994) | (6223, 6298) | -0.21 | 41.1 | 45.2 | 42.2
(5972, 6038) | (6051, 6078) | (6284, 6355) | -0.09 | 52.3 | 56.6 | 53.1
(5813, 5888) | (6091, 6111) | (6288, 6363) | -0.11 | 49.6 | 57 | 53.5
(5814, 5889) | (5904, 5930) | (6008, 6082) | 0.14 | 49.3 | 55.6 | 51.4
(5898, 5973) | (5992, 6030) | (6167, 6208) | -0.16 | 45.5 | 45.8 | 45.6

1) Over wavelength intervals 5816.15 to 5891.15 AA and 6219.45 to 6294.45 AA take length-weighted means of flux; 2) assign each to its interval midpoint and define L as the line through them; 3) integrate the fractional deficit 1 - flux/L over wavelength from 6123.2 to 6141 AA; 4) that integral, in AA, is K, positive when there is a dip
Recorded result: -4.9 AA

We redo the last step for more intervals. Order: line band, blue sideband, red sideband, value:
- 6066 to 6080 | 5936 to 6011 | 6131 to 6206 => -2.4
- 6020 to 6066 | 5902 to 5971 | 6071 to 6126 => -1.5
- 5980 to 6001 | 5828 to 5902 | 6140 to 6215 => -3.6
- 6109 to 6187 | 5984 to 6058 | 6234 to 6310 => -4.6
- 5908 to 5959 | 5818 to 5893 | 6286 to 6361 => 2.7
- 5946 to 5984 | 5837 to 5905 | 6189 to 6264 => -4.6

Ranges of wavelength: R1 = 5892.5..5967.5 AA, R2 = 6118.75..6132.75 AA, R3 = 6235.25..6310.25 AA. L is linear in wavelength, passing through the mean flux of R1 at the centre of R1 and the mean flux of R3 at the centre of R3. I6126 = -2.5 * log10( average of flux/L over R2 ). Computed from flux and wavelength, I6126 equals -0.218 mag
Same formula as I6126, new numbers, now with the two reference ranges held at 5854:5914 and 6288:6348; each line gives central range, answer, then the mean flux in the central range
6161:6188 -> 0.137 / 44.7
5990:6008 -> -0.211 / 53.1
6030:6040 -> -0.175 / 53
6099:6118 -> -0.241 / 60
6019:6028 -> -0.190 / 53.2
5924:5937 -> -0.146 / 46.9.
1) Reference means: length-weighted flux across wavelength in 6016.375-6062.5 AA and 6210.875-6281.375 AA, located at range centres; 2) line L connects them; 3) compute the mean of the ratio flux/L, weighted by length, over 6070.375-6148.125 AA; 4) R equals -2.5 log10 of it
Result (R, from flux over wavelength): -0.147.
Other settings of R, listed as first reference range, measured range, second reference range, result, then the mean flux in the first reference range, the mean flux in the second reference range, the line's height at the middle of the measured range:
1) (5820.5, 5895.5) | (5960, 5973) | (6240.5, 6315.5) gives -0.04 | 46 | 48.1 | 46.6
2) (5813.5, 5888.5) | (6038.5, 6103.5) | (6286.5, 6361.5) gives -0.09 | 49.5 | 56.9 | 52.9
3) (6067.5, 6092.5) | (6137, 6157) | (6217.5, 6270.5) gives -0.17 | 57.8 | 42.3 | 51.4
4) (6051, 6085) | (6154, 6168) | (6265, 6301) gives 0.23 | 57.5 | 49.3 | 54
